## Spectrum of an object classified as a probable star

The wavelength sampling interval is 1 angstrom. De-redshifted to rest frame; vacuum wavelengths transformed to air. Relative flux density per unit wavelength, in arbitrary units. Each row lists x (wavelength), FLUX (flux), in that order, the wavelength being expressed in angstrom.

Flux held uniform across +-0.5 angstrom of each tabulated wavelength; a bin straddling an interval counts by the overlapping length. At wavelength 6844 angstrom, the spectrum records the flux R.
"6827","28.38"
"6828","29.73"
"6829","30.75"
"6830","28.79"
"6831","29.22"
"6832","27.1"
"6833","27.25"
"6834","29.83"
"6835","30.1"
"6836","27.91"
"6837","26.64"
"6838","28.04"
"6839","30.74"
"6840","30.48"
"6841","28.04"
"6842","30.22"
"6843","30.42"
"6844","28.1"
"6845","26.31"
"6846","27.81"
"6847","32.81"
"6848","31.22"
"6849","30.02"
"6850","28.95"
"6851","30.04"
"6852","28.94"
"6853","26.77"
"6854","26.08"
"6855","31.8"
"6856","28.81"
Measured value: 28.1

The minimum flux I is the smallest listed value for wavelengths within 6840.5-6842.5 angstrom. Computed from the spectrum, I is 28.04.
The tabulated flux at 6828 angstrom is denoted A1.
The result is 29.73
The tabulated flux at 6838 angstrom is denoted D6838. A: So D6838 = 28.04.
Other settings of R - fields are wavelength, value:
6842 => 30.22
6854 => 26.08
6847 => 32.81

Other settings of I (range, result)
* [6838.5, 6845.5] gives 26.31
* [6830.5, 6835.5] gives 27.1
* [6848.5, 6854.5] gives 26.08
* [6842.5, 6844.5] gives 28.1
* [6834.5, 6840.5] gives 26.64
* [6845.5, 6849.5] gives 27.81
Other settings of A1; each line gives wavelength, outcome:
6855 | 31.8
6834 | 29.83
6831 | 29.22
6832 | 27.1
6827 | 28.38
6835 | 30.1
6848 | 31.22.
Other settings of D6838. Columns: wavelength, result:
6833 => 27.25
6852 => 28.94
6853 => 26.77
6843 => 30.42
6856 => 28.81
